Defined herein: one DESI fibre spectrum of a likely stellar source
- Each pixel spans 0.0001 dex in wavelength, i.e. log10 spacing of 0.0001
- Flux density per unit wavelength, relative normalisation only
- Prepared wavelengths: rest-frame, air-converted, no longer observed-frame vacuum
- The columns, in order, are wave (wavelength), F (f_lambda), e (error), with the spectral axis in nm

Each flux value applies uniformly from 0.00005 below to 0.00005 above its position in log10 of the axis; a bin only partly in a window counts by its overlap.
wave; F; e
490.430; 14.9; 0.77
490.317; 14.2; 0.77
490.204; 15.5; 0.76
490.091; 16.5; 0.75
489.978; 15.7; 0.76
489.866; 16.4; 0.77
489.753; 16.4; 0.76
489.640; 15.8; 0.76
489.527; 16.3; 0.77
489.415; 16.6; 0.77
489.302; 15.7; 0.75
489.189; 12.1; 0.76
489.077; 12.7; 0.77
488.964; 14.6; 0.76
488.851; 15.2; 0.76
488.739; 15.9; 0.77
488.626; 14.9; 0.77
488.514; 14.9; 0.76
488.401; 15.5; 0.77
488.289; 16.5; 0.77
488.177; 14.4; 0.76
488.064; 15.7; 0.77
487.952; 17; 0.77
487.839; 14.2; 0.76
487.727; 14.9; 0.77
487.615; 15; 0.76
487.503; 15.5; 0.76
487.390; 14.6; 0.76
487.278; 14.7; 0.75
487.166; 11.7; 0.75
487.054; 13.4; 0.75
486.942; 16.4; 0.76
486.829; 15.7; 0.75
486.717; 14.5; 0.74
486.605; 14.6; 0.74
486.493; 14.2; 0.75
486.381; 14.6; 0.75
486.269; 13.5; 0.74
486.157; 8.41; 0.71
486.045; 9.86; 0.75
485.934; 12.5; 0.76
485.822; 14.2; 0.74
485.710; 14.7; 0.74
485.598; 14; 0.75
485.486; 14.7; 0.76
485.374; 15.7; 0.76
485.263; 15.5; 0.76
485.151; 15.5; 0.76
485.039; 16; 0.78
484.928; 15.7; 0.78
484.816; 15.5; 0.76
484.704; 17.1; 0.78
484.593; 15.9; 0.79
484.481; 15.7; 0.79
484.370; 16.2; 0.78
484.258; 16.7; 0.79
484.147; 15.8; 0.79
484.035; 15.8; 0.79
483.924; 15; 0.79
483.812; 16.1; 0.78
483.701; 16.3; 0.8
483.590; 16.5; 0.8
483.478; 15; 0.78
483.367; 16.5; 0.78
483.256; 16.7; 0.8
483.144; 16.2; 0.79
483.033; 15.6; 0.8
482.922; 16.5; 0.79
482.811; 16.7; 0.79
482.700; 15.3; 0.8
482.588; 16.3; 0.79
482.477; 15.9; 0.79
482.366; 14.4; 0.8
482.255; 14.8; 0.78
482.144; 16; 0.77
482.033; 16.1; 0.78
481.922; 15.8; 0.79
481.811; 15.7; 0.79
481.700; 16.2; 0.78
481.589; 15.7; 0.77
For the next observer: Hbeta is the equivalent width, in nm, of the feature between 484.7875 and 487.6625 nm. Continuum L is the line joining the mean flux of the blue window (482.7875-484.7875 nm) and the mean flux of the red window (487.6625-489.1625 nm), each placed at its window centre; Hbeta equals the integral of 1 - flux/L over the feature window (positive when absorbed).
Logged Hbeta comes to 0.24 nm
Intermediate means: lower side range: 16.1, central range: 14.2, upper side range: 15.1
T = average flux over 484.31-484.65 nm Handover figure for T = 16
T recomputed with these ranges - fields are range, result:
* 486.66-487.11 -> 15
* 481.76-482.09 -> 15.9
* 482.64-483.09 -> 16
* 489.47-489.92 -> 16.2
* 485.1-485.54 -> 15.4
